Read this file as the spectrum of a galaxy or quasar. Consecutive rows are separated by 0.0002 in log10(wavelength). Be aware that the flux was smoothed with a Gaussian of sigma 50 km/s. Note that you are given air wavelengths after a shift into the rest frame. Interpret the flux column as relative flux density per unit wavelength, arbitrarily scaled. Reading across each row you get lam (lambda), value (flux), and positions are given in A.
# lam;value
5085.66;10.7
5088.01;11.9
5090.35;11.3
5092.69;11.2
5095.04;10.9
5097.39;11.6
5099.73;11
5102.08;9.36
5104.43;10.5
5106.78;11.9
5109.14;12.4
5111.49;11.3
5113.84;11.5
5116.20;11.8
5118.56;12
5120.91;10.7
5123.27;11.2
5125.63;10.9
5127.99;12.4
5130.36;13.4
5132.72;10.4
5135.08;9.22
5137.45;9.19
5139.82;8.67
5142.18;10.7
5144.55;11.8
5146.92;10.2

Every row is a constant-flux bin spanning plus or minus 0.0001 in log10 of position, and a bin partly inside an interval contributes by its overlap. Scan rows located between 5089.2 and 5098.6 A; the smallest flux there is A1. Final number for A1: 10.9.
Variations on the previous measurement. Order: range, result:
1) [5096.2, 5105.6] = 9.36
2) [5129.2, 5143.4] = 8.67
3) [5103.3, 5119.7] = 10.5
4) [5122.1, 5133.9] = 10.4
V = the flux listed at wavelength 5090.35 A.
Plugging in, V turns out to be 11.3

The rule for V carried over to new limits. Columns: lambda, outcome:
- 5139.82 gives 8.67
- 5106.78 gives 11.9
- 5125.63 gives 10.9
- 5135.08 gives 9.22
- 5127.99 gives 12.4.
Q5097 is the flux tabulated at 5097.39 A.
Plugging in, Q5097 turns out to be 11.6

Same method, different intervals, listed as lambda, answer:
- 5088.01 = 11.9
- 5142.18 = 10.7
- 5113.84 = 11.5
